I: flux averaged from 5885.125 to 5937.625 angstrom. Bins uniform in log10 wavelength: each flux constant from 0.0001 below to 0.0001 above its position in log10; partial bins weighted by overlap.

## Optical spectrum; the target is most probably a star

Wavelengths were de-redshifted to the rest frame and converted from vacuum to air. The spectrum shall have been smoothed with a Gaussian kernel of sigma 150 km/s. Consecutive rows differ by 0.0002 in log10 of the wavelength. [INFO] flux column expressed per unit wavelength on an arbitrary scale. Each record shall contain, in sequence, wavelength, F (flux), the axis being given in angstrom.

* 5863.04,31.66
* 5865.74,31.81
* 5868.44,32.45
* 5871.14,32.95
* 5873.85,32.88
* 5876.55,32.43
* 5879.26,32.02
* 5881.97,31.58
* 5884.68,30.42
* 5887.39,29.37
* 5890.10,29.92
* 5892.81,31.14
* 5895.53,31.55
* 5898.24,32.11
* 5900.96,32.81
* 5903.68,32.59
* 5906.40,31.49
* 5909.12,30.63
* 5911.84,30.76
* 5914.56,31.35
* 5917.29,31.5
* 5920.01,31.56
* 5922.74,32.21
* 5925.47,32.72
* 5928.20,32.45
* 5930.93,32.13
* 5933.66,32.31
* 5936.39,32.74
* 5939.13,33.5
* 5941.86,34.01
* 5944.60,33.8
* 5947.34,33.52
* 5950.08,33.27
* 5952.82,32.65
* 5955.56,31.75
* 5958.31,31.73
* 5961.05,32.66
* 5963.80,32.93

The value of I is 31.6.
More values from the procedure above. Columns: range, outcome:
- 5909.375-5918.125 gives 31.1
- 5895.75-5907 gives 32.2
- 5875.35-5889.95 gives 31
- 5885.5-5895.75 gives 30.4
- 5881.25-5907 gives 31.3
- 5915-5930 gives 32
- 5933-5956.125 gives 33.1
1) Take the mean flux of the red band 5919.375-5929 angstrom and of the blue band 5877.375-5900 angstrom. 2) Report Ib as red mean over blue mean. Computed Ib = 1.04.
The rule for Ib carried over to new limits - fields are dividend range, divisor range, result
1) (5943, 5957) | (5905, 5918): 1.06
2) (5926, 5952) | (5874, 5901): 1.06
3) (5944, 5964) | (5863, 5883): 1.01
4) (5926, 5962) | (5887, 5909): 1.04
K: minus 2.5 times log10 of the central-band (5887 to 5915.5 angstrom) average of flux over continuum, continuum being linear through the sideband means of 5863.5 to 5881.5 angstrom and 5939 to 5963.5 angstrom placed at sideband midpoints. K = 0.04 mag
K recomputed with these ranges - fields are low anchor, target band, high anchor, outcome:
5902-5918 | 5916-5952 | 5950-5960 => -0.03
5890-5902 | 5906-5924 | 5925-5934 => 0.02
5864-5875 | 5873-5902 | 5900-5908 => 0.03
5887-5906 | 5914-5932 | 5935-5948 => 0.02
